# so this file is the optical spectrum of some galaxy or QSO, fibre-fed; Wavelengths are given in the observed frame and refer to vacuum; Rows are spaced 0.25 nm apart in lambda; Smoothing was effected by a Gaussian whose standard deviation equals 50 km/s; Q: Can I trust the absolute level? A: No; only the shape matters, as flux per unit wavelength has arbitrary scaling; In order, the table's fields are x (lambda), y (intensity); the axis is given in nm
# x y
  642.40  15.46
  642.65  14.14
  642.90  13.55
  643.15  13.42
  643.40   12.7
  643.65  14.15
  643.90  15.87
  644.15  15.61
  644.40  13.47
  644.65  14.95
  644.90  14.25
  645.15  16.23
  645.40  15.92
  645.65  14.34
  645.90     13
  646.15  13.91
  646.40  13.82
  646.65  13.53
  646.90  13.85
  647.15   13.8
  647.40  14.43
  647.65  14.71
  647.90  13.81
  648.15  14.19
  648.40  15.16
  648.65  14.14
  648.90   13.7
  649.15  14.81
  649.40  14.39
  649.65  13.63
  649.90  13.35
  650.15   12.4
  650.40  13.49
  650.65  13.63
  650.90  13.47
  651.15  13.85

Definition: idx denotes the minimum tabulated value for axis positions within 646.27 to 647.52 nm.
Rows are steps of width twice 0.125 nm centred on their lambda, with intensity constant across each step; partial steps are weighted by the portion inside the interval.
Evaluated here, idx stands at 13.53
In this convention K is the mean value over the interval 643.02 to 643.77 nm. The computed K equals 13.4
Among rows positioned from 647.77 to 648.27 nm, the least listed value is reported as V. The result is 13.81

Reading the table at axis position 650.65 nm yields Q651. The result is 13.63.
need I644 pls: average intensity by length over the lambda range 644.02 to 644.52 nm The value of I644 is 14.6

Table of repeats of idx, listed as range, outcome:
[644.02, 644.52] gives 13.47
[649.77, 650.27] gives 12.4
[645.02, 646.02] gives 13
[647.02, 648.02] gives 13.8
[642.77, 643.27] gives 13.42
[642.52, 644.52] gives 12.7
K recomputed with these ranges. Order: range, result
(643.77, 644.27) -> 15.7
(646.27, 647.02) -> 13.7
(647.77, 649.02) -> 14.2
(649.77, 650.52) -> 13.1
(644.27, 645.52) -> 15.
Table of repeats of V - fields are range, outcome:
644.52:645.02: 14.25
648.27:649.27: 13.7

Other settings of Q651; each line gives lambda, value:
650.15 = 12.4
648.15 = 14.19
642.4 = 15.46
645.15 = 16.23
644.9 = 14.25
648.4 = 15.16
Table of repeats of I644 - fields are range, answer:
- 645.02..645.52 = 16.1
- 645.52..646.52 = 13.8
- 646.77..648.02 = 14.1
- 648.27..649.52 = 14.4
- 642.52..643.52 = 13.5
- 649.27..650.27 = 13.5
